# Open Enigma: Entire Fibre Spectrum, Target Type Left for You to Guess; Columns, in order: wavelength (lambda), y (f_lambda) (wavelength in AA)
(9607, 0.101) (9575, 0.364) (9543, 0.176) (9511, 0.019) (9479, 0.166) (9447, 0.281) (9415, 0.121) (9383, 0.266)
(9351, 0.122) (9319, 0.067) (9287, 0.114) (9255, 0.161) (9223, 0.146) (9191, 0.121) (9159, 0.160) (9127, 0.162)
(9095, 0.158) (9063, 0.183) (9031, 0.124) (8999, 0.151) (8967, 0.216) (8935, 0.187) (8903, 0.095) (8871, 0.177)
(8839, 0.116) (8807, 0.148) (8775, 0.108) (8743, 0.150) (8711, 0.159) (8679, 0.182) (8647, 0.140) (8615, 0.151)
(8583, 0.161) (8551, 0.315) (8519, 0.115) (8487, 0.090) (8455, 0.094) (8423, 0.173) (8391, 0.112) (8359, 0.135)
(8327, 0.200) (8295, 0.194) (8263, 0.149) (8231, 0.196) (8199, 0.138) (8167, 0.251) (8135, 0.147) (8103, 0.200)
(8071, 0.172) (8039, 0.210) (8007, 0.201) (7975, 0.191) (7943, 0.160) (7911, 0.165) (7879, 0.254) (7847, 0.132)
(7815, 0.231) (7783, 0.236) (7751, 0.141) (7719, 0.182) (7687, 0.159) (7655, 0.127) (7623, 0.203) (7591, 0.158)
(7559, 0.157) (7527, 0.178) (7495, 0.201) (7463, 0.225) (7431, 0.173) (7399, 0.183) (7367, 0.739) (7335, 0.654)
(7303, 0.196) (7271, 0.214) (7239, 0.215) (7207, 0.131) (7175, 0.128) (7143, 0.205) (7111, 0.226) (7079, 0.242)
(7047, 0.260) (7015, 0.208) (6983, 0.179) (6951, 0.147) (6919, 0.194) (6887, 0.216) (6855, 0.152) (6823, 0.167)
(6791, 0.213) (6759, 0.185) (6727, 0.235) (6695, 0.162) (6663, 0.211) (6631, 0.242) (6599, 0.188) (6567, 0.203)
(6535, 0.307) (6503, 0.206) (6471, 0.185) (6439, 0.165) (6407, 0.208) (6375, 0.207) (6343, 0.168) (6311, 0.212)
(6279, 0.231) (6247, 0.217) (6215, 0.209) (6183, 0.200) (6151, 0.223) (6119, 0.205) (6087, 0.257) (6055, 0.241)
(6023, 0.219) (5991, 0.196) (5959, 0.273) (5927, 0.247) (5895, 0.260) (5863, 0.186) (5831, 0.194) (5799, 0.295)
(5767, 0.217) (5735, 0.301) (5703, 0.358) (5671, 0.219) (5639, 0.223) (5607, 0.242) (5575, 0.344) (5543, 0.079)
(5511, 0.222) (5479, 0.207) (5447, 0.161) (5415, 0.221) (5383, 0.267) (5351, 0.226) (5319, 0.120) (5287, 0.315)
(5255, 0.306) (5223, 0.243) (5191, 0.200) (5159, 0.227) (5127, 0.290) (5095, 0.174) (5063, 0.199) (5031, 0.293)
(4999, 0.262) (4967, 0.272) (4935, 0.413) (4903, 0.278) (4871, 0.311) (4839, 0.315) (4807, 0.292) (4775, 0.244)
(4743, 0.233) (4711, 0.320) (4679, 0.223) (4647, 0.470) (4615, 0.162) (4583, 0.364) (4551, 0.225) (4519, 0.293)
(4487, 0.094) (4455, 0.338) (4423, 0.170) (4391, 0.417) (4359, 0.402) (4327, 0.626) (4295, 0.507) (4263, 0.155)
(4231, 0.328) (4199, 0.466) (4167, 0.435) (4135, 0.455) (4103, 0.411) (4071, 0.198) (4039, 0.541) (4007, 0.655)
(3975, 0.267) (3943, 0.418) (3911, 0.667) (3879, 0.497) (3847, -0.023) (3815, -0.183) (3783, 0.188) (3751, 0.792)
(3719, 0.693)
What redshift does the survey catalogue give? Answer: 0.97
